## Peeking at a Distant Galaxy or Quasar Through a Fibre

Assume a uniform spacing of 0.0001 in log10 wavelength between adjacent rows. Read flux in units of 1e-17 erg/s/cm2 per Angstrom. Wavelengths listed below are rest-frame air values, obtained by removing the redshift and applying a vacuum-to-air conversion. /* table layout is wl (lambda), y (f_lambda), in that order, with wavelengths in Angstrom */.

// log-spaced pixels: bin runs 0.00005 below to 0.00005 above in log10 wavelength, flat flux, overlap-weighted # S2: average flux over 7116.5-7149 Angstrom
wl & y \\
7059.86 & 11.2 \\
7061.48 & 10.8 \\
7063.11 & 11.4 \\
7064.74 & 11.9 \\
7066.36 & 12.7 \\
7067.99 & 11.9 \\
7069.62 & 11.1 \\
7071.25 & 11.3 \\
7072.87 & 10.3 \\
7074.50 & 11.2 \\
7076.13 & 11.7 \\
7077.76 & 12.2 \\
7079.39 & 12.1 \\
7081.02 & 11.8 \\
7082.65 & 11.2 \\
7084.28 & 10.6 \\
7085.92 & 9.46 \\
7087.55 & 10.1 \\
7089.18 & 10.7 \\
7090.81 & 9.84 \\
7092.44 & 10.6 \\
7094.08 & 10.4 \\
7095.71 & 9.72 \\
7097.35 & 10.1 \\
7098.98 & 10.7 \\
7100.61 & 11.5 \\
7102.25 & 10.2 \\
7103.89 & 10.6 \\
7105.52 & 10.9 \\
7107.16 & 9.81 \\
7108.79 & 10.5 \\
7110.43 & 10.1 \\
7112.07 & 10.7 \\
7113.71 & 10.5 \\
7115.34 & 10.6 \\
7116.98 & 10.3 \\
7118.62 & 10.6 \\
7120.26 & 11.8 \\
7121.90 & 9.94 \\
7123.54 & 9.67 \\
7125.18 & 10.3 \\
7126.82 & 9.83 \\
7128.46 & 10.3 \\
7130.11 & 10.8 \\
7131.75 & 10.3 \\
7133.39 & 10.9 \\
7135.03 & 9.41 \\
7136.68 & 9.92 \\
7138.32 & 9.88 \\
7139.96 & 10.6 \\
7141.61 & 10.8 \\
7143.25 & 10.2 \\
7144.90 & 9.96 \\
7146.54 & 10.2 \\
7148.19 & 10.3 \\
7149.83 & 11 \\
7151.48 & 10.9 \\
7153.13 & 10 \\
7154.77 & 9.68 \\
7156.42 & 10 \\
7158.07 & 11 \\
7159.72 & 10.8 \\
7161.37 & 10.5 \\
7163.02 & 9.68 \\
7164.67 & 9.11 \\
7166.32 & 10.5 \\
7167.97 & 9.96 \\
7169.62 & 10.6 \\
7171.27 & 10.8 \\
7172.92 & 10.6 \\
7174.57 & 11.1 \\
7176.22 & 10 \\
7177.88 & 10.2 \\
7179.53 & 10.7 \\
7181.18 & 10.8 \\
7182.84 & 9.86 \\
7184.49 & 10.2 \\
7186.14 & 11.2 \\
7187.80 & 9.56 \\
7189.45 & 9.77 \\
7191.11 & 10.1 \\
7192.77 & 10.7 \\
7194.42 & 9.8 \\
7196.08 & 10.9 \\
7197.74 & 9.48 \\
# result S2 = 10.3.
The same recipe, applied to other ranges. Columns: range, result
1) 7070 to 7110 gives 10.7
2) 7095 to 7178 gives 10.4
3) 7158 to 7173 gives 10.3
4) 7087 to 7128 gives 10.4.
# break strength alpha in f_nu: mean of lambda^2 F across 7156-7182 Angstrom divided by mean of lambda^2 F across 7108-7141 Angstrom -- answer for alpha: 1.0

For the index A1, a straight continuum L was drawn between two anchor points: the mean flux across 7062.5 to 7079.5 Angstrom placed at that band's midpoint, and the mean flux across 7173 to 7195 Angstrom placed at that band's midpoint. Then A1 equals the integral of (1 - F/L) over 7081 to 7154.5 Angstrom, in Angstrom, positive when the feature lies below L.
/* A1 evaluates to 4.5 Angstrom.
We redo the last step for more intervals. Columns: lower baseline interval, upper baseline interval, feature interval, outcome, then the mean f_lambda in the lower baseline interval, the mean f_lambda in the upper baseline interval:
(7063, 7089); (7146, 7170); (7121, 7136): 0.7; 11.3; 10.3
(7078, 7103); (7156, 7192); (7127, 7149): 0.4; 10.6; 10.3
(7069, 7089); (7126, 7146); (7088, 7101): 0.5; 11.1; 10.2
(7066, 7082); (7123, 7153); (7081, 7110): 1.8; 11.6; 10.3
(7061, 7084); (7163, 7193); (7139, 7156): 0.5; 11.5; 10.3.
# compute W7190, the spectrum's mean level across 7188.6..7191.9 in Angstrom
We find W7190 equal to 9.93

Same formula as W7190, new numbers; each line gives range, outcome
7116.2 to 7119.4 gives 10.4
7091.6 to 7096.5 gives 10.2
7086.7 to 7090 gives 10.4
